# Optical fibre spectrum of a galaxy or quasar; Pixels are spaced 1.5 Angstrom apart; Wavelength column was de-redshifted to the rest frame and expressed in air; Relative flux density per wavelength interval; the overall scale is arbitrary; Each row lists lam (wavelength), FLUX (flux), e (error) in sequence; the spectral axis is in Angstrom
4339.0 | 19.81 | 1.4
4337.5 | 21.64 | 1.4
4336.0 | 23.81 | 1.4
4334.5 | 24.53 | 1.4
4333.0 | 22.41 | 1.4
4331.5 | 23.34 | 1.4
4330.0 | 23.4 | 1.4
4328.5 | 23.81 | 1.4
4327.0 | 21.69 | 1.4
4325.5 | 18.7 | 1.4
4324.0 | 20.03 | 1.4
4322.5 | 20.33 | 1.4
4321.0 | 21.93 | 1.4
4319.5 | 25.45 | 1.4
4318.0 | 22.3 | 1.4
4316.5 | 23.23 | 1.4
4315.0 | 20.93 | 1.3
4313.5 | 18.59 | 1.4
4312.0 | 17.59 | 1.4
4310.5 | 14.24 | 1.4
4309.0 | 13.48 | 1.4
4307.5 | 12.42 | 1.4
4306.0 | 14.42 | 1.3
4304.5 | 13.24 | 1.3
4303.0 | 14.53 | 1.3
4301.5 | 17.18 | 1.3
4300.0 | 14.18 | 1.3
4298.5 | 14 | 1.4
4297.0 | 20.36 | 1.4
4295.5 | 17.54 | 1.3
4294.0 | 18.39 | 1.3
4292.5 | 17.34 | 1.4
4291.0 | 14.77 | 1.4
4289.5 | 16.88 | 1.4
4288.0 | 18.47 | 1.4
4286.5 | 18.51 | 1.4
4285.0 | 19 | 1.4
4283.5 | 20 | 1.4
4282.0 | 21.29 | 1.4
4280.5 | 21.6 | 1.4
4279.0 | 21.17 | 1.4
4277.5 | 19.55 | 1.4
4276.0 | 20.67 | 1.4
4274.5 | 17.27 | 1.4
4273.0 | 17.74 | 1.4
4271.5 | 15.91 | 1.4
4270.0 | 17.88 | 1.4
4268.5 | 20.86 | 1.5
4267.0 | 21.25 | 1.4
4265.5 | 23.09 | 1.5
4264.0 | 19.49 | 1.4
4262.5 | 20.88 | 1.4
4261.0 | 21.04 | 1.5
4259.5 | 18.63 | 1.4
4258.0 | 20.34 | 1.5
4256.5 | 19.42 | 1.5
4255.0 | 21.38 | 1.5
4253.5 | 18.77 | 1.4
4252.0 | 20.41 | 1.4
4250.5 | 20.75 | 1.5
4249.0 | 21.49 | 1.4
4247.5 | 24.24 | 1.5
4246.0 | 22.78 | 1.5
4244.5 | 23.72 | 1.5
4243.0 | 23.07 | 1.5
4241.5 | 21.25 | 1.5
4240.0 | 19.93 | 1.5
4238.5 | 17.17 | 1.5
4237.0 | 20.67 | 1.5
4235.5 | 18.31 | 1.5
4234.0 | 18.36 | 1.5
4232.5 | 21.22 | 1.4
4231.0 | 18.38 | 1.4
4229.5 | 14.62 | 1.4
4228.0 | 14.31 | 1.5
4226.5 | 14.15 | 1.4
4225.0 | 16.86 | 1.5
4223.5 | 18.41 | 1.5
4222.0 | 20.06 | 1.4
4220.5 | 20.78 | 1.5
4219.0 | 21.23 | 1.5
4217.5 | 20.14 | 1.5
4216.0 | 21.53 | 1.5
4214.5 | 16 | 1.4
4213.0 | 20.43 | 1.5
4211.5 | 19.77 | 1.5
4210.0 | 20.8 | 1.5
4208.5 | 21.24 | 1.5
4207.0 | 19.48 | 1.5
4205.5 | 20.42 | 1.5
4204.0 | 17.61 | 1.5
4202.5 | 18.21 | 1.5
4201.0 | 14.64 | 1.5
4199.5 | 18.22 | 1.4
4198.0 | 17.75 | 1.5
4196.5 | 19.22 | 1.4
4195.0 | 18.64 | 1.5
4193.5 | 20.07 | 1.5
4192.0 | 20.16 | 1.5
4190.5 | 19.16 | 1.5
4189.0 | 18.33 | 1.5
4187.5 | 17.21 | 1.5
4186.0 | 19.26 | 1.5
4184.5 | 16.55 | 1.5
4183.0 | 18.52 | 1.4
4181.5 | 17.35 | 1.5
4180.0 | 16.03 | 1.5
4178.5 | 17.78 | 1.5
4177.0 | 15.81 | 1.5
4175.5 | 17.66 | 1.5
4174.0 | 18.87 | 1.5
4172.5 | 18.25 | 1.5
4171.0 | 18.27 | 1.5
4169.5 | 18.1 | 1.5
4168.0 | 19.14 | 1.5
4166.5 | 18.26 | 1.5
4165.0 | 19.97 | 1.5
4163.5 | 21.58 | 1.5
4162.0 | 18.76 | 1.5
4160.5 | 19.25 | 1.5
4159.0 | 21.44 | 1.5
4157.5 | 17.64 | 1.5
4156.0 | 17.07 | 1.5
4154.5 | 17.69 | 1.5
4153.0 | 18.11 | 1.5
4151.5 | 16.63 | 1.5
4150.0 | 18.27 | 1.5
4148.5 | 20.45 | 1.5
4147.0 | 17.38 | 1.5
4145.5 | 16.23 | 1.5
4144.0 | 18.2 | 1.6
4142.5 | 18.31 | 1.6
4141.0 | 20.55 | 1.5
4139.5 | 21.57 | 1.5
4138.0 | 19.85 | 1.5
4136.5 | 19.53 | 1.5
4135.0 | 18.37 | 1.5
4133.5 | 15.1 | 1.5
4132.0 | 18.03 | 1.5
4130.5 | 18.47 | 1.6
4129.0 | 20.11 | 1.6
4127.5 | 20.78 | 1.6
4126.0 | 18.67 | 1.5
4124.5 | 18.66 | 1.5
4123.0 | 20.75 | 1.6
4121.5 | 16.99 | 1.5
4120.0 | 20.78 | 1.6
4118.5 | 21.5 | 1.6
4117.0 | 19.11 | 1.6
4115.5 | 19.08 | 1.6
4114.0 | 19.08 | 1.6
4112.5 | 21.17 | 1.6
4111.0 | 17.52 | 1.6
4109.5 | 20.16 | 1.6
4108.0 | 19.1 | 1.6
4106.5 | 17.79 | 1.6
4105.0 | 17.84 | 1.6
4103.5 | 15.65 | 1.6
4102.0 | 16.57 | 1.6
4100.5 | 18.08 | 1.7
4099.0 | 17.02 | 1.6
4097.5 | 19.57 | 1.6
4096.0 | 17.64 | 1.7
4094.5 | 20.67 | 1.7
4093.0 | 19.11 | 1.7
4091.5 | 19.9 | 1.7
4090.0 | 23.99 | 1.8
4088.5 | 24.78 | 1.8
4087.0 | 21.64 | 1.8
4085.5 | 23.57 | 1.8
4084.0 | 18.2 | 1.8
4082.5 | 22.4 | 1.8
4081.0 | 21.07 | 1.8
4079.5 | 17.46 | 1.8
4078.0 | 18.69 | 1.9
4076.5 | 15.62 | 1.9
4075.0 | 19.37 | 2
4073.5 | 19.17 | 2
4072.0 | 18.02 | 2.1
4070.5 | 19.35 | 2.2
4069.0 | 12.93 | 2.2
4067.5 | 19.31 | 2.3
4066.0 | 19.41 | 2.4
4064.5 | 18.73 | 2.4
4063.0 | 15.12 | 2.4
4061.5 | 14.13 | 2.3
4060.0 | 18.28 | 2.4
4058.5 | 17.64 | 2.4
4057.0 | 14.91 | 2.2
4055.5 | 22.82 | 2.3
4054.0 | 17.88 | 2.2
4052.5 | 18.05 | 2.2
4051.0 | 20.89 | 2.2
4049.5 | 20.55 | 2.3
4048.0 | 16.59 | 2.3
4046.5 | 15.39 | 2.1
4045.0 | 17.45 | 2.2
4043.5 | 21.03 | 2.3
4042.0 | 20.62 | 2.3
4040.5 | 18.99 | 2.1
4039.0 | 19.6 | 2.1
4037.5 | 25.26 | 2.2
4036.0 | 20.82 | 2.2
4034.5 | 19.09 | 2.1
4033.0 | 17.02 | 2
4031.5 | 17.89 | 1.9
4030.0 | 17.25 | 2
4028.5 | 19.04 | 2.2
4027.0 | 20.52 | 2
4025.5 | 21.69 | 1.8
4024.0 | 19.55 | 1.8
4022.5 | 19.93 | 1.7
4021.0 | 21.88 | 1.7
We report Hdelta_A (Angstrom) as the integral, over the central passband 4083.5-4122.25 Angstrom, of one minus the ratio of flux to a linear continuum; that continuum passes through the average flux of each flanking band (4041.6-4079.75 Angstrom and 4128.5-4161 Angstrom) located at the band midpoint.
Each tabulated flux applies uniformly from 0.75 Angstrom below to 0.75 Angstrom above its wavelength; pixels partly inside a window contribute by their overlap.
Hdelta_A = -2.5 Angstrom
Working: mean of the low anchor 18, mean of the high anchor 18.5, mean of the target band 19.5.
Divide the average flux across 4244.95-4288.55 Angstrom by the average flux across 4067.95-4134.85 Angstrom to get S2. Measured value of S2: 1.06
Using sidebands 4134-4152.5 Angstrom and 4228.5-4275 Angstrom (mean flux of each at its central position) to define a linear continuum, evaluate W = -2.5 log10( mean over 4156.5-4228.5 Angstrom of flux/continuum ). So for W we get 0.04 mag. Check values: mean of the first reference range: 18.7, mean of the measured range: 18.6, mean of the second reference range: 20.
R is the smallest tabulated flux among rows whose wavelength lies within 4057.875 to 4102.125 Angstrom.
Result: 12.93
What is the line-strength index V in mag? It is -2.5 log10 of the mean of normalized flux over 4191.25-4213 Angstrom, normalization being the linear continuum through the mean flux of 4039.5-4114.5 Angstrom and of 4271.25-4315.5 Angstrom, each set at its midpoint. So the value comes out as -0.06 mag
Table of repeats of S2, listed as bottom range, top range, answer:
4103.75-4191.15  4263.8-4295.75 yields 1.02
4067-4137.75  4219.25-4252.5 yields 1.03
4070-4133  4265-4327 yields 0.95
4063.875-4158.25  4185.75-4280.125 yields 1.03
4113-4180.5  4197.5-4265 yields 1.04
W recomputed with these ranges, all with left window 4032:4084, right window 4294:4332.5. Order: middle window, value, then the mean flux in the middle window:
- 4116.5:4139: -0.028 mag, 19.1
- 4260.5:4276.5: -0.052 mag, 19.6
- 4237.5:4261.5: -0.122 mag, 20.9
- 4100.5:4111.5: 0.048 mag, 17.8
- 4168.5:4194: 0.035 mag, 18.1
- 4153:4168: -0.022 mag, 19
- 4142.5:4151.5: 0.039 mag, 18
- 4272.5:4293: -0.013 mag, 18.9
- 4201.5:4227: -0.033 mag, 19.2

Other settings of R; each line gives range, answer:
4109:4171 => 15.1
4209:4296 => 14.15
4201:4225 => 14.64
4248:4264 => 18.63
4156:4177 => 15.81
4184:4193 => 16.55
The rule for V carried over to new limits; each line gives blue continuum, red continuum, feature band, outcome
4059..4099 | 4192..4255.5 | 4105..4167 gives 0.02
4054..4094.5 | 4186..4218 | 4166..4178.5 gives 0.06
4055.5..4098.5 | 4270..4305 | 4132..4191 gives 0.01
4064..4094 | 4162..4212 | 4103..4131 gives 0.01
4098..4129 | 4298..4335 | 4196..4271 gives -0.04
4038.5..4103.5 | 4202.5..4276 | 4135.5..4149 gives 0.01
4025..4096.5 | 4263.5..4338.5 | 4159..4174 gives 0.00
